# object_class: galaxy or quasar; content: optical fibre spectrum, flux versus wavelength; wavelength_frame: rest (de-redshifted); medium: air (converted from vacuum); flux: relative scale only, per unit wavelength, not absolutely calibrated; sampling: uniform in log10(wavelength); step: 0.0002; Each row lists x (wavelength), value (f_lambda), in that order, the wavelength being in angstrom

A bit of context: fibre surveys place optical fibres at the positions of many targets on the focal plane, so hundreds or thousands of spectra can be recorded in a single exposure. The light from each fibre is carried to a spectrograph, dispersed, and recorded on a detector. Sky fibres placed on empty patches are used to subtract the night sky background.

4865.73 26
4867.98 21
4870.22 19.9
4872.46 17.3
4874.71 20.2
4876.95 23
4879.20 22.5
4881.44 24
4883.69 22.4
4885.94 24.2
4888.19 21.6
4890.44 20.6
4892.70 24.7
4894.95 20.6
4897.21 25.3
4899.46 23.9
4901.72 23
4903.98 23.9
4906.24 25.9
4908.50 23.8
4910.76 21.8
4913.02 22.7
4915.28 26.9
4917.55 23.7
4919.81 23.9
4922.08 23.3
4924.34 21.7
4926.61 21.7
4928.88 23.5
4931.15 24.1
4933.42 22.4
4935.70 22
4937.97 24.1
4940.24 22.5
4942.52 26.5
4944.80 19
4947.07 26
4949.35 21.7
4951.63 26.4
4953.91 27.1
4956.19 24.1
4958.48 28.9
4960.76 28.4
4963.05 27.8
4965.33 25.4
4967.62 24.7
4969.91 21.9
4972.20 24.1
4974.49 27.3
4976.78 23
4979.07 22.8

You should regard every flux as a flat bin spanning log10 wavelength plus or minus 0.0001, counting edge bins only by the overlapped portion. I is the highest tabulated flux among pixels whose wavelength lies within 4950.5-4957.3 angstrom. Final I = 27.1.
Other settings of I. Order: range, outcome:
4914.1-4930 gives 26.9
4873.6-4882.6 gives 24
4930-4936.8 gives 24.1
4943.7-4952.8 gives 26.4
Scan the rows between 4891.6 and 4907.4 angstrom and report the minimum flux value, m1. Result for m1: 20.6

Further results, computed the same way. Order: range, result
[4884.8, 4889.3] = 21.6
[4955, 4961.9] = 24.1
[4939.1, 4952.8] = 19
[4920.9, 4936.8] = 21.7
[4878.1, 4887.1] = 22.4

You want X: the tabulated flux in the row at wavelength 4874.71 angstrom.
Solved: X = 20.2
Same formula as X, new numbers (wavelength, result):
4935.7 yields 22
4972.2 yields 24.1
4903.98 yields 23.9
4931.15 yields 24.1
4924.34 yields 21.7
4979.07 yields 22.8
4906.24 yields 25.9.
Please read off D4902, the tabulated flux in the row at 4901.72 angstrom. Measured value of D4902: 23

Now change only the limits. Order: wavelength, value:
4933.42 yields 22.4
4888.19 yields 21.6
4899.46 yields 23.9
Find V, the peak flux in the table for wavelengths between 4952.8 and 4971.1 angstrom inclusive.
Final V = 28.9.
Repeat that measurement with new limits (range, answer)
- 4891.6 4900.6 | 25.3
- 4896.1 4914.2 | 25.9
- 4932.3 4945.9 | 26.5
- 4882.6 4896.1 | 24.7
